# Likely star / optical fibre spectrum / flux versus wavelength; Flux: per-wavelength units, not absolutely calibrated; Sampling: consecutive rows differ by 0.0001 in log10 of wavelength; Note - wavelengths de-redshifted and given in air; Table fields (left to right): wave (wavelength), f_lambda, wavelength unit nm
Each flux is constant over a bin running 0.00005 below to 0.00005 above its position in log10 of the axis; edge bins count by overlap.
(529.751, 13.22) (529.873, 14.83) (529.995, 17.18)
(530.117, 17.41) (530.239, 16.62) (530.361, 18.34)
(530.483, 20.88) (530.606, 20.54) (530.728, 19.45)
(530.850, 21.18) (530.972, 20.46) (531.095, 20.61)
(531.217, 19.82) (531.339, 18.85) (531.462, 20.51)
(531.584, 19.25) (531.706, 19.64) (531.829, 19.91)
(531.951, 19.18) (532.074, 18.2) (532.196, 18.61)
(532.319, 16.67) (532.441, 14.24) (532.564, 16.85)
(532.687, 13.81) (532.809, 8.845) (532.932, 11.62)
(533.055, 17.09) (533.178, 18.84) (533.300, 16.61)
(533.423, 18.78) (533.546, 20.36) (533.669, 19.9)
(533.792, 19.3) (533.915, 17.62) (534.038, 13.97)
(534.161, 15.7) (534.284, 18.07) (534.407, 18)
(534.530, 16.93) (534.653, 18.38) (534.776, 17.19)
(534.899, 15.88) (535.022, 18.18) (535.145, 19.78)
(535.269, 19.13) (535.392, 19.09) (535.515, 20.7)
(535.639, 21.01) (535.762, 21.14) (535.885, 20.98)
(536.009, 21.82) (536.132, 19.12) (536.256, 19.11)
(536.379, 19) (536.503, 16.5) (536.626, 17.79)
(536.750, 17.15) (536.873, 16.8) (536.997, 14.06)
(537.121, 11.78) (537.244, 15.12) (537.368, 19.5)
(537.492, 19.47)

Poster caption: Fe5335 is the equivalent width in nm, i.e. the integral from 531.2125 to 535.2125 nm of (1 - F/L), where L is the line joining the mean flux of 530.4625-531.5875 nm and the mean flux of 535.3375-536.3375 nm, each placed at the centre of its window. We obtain 0.56 nm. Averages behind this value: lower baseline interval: 20.2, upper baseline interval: 20.4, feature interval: 17.4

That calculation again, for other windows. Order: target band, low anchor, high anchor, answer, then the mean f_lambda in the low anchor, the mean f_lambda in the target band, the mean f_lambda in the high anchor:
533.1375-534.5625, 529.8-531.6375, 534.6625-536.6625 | 0.094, 19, 17.8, 19.2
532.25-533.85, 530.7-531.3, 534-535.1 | 0.172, 20.3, 16.4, 17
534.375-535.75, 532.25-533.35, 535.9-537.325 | -0.196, 15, 18.7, 17.3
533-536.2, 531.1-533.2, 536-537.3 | -0.288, 17.2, 18.6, 16.9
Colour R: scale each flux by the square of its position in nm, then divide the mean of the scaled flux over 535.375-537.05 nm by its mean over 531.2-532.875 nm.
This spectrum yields 1.10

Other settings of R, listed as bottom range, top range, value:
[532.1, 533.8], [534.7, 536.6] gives 1.18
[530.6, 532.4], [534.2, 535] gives 0.91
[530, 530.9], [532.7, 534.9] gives 0.89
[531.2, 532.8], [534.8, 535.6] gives 1.07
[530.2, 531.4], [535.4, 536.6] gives 1.02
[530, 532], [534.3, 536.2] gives 1.00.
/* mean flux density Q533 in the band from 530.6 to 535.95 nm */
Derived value 18.2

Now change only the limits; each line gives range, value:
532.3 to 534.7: 16.6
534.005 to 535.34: 17.5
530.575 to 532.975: 17.9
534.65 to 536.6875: 19.1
